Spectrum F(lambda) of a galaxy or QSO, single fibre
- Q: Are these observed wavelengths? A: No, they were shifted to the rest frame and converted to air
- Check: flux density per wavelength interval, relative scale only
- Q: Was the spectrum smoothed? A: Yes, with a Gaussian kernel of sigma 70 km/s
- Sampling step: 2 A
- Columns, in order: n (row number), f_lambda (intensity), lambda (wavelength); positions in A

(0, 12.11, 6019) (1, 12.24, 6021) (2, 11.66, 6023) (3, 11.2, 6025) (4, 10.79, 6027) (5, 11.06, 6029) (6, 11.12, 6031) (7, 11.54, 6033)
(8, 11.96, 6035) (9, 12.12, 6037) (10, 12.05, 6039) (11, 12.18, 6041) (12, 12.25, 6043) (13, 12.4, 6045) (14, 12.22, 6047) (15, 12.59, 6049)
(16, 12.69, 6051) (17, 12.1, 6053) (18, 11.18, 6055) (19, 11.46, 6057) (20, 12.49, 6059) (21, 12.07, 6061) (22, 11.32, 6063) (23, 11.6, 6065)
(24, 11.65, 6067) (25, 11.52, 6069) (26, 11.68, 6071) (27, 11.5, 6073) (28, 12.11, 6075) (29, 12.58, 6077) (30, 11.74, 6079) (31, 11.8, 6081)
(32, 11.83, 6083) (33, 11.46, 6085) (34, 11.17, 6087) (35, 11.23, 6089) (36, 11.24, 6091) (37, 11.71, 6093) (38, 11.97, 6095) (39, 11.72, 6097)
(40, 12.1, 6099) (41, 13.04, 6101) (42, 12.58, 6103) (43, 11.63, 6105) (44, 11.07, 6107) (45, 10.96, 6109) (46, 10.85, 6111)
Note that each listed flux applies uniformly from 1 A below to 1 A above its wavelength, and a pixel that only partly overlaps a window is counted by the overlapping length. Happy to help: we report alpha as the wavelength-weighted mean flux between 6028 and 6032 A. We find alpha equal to 11.1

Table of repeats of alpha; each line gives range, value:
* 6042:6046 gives 12.3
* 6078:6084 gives 11.8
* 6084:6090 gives 11.3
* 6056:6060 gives 12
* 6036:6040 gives 12.1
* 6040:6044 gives 12.2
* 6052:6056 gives 11.6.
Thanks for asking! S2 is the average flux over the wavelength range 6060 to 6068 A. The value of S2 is 11.7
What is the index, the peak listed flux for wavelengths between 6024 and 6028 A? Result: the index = 11.2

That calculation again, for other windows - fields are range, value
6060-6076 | 12.11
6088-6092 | 11.24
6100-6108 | 13.04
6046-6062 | 12.69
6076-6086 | 12.58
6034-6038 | 12.12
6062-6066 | 11.6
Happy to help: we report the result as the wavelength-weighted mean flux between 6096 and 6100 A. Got 11.9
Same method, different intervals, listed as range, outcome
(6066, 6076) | 11.7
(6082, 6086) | 11.6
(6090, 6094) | 11.5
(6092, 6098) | 11.8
